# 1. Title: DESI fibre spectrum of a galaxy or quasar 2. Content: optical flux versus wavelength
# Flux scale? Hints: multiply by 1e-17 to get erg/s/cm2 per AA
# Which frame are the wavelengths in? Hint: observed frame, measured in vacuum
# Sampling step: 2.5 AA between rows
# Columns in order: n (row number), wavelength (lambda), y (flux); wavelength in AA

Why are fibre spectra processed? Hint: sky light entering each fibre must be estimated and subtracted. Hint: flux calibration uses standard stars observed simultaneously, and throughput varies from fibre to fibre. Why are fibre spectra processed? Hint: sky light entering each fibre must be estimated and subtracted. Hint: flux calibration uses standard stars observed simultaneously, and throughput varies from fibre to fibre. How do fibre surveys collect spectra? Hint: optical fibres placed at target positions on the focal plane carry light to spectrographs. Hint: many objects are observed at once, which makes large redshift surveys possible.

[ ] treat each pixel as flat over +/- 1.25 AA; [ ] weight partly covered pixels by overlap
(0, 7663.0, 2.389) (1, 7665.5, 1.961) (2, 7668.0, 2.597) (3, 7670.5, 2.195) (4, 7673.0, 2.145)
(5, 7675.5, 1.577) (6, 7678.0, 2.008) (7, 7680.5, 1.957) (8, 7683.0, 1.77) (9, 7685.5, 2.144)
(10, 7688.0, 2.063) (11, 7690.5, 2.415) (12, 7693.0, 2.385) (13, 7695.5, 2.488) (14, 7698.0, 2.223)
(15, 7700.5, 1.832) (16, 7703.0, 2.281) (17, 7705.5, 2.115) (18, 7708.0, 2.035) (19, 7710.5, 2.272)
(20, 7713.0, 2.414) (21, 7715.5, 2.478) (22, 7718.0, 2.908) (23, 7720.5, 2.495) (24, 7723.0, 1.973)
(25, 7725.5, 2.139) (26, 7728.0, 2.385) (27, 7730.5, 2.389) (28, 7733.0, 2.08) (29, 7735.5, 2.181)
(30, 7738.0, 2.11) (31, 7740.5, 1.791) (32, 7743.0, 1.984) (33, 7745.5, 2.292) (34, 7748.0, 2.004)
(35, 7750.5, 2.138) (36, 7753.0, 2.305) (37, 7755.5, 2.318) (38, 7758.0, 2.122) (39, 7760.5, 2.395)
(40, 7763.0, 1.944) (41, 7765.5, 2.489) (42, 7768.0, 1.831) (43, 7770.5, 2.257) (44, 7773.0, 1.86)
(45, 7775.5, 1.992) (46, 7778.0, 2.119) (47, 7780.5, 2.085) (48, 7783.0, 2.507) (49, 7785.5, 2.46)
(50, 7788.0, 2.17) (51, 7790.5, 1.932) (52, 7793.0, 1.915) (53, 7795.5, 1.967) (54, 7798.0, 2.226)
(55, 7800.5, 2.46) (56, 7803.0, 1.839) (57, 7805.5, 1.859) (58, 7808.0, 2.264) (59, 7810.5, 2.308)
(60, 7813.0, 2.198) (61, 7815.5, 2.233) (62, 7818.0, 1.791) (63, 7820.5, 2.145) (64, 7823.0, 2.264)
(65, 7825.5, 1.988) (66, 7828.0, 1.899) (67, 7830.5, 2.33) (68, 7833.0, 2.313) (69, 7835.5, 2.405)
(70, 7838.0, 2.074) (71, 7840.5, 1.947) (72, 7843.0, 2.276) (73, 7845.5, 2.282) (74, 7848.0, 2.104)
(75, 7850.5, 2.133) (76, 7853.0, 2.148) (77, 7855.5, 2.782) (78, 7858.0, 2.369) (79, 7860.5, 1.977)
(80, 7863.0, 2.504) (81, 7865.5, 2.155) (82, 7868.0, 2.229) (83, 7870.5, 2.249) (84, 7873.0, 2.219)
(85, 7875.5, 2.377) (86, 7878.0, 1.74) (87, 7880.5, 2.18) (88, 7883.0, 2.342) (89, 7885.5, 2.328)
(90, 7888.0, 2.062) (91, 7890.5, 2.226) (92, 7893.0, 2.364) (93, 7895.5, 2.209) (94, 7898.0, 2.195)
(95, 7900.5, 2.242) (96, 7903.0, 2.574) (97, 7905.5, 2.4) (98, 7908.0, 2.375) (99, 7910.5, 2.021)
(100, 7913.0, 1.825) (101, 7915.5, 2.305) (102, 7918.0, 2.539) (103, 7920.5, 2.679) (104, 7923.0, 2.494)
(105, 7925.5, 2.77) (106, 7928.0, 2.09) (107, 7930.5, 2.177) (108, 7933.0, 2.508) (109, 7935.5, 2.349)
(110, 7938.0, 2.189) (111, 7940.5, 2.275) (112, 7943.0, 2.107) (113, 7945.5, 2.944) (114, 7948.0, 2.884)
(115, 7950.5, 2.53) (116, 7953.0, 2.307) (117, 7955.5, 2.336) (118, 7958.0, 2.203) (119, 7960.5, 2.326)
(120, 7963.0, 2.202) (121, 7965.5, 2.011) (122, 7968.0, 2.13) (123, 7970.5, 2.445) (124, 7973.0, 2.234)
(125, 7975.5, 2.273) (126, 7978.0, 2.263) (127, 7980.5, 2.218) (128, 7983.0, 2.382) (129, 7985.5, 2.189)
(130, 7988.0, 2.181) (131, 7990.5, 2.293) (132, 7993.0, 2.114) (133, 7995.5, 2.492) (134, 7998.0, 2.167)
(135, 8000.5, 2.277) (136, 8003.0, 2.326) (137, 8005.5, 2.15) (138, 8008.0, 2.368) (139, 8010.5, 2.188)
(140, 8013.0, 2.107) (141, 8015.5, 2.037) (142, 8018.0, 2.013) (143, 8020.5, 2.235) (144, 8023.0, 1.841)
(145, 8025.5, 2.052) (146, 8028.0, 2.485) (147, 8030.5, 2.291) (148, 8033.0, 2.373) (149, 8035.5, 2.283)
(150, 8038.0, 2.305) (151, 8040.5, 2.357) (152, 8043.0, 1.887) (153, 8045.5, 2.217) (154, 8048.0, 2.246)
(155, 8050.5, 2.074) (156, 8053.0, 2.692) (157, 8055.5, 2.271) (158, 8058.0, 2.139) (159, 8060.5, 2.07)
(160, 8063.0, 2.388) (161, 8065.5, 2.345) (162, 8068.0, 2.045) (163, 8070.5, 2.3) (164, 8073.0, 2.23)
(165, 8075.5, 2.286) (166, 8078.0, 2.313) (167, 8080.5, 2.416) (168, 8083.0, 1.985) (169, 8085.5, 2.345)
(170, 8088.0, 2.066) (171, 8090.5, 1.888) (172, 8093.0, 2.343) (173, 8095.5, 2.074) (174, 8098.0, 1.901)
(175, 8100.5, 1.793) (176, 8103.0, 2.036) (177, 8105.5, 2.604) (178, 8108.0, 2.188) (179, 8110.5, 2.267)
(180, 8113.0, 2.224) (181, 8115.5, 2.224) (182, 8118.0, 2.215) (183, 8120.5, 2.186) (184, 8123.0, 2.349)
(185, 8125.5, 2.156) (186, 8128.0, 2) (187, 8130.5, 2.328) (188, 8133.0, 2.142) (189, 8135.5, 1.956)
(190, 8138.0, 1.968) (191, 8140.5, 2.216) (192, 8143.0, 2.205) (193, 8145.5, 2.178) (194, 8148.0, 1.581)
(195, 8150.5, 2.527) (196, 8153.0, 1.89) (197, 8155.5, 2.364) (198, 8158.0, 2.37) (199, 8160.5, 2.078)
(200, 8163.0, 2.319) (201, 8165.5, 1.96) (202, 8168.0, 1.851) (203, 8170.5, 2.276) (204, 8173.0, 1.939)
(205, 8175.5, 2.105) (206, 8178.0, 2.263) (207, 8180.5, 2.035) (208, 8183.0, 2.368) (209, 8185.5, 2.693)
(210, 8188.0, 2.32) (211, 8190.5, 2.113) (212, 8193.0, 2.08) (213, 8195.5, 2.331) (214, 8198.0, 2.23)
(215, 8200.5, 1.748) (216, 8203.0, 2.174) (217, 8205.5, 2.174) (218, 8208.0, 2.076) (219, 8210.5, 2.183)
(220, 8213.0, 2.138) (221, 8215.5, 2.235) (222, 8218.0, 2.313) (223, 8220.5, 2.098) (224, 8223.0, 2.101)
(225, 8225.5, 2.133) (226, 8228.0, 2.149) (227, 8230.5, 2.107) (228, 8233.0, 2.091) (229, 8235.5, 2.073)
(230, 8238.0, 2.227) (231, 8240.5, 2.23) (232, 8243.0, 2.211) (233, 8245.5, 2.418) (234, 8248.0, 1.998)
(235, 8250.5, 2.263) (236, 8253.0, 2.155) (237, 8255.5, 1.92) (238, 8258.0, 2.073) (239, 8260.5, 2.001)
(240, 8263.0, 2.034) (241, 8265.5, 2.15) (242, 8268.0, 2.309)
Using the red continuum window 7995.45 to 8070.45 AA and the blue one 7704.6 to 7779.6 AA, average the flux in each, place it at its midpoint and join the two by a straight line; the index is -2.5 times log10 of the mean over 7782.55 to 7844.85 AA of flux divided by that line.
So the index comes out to 0.03 mag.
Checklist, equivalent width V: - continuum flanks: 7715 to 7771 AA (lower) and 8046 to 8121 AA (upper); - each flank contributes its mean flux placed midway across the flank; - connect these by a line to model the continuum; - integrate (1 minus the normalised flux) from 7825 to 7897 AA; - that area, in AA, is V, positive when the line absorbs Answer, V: -0.18 AA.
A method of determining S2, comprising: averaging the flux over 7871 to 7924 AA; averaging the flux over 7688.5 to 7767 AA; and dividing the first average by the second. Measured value 1.0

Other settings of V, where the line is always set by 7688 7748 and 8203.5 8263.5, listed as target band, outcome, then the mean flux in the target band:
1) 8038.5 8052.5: -0.1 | 2.19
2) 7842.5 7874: -0.7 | 2.26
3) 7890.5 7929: -2.3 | 2.34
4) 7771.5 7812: 1.8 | 2.12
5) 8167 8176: 0.5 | 2.04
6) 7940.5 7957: -2.3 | 2.49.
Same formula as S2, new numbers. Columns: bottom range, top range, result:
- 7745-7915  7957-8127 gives 1.01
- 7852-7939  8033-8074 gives 0.98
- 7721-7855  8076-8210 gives 1.00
